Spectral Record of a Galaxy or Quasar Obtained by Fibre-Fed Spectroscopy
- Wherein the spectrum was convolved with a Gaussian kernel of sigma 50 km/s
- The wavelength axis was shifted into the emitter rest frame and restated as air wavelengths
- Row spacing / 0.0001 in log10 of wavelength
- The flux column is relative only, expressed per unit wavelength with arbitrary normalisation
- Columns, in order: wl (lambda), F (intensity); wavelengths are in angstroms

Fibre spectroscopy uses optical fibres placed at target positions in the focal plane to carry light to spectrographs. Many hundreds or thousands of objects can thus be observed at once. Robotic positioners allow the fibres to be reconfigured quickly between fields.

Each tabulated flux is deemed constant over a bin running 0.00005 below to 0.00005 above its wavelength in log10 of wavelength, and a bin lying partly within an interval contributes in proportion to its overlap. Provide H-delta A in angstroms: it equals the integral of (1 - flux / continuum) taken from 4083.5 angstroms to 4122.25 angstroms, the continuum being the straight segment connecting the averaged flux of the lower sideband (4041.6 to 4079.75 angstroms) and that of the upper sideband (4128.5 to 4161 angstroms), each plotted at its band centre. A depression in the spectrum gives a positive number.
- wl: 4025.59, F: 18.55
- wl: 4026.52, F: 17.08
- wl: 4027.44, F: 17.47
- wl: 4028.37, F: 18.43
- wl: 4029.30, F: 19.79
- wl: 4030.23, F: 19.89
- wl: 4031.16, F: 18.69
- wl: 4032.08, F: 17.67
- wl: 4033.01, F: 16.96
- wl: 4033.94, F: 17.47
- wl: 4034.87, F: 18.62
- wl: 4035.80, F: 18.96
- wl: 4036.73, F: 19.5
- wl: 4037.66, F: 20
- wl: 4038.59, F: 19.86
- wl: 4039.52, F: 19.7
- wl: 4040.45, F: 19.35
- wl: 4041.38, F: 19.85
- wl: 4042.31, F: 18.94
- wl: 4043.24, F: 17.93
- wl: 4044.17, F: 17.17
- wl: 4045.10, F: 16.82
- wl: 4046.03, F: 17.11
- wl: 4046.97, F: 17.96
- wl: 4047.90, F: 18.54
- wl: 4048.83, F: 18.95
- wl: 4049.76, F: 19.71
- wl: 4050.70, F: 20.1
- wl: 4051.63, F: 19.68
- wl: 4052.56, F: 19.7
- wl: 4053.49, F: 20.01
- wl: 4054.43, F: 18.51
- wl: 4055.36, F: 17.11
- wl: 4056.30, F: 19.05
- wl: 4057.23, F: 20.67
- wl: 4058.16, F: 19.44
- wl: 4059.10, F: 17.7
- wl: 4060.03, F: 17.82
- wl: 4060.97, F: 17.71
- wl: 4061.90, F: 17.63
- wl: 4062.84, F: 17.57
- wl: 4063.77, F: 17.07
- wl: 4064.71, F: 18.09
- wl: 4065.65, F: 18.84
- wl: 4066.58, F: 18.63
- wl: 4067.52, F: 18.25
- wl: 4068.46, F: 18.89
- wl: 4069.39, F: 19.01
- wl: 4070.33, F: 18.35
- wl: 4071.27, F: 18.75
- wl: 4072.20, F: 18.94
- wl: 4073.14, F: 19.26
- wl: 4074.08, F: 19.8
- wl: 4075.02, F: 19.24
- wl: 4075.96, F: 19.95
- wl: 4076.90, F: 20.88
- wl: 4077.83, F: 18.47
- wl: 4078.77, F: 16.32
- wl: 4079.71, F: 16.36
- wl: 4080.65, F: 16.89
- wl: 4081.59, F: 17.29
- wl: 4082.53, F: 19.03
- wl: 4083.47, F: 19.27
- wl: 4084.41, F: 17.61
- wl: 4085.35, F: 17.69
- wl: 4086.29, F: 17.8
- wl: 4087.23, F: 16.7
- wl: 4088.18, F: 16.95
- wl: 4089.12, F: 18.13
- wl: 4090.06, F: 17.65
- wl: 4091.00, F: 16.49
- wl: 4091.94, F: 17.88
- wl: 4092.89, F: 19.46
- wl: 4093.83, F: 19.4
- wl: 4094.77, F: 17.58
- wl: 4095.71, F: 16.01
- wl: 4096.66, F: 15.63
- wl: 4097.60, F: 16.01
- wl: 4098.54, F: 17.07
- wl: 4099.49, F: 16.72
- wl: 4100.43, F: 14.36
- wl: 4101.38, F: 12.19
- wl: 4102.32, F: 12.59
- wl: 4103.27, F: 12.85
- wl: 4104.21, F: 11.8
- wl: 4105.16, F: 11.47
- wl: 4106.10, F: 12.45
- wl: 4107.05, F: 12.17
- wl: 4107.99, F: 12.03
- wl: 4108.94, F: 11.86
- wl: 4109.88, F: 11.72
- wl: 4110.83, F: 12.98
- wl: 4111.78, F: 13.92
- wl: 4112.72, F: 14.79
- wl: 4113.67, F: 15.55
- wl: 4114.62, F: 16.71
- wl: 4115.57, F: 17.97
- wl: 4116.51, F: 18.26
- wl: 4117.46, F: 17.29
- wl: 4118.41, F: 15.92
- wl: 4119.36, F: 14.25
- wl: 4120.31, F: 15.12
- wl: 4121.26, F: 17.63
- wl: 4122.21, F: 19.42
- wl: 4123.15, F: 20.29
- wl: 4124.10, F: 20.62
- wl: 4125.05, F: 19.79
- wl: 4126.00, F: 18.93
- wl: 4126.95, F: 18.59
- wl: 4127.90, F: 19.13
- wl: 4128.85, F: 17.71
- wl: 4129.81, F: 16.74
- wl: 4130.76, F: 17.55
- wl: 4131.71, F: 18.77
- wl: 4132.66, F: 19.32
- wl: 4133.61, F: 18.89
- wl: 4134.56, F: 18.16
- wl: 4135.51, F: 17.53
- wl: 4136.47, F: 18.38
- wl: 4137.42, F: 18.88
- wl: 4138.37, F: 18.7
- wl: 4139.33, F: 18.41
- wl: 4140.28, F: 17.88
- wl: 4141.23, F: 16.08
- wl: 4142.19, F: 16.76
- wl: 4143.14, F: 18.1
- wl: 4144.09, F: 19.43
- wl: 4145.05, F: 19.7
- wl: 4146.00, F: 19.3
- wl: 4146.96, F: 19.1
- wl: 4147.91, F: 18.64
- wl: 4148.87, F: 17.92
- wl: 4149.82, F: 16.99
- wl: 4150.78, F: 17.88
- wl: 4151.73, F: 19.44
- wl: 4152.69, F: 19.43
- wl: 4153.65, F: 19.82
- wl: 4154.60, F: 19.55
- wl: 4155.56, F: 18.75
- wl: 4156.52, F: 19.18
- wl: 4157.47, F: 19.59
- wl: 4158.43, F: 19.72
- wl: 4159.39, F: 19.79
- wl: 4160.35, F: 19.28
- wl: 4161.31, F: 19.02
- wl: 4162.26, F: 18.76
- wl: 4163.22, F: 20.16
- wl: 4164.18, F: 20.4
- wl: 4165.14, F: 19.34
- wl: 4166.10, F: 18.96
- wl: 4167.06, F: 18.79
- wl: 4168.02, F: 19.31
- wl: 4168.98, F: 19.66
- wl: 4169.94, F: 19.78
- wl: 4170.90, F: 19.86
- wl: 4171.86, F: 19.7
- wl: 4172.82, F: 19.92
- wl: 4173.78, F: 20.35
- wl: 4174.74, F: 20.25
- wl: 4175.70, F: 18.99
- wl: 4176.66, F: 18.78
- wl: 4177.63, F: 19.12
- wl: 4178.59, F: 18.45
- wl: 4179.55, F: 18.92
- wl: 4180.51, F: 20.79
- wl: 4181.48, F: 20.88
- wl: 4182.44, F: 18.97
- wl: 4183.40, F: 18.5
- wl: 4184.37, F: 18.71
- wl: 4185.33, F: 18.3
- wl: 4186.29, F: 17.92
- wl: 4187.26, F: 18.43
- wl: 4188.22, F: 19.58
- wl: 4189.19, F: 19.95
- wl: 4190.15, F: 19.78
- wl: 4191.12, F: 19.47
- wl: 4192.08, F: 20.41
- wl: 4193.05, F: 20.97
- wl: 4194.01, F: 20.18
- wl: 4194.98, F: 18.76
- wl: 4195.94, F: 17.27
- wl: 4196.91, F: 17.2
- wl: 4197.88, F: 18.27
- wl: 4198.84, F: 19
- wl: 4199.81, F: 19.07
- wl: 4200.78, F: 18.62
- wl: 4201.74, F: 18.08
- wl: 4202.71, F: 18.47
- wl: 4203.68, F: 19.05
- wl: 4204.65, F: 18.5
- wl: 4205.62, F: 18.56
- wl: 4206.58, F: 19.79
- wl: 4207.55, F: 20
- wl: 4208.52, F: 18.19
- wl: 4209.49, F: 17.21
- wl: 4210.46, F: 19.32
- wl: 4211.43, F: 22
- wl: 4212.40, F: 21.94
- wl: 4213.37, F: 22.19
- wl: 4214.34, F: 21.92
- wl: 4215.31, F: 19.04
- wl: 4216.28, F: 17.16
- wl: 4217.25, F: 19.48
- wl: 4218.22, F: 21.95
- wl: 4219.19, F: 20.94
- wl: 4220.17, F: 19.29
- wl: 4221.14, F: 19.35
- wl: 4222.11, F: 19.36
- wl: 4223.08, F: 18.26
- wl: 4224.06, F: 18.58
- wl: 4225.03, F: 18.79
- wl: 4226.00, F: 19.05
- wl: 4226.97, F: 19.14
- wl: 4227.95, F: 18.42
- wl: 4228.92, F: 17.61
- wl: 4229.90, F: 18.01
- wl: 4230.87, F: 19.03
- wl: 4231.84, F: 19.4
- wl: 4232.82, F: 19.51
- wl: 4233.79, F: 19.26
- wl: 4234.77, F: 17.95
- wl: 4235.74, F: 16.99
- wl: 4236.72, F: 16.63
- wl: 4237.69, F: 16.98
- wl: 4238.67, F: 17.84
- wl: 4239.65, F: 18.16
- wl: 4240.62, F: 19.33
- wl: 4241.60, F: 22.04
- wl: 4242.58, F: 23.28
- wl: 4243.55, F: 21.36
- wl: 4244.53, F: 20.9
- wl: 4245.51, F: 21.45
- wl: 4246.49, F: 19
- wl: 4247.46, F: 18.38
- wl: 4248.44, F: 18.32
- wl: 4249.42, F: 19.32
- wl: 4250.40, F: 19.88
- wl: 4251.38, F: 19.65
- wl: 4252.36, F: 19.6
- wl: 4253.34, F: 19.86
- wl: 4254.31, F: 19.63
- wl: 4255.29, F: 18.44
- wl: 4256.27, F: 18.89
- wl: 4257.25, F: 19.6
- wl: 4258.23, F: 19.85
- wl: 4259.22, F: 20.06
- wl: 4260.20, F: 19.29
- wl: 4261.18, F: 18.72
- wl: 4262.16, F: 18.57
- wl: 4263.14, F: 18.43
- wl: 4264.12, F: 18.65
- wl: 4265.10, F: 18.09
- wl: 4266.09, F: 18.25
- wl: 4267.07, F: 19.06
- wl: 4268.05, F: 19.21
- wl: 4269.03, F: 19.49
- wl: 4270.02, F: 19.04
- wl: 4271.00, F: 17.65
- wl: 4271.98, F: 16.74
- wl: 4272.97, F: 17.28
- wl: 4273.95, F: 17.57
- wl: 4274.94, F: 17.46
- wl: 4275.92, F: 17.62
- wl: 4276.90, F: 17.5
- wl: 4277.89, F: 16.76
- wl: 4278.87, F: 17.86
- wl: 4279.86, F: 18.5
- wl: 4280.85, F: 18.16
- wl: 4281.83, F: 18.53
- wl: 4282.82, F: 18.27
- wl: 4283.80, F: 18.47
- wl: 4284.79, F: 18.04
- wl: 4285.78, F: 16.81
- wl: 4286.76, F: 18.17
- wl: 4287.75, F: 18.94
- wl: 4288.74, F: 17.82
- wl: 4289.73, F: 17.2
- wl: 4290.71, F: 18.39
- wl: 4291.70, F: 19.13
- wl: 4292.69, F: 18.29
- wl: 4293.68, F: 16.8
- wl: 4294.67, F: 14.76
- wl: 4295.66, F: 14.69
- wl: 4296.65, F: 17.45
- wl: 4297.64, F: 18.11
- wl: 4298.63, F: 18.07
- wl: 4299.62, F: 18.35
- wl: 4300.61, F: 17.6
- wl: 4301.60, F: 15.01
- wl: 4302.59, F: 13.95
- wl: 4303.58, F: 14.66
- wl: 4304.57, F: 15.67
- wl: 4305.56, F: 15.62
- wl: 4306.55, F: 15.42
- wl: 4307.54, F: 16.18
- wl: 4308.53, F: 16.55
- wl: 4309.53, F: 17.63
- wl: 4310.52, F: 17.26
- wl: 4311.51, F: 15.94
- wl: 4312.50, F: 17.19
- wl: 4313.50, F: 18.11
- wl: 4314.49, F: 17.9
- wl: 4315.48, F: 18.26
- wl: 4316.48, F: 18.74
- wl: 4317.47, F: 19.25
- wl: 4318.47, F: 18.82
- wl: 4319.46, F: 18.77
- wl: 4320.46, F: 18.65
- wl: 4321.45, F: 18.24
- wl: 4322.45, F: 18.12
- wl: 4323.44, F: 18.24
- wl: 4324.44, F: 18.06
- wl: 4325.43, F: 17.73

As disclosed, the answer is 6.2 angstroms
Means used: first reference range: 18.6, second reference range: 18.6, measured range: 15.6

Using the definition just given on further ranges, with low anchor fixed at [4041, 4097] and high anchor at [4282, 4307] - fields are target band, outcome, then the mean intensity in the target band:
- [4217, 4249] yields -3.4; 19.2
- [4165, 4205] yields -3.4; 19.2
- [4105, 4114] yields 2.6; 12.9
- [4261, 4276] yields -0.9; 18.2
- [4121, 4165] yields -2.2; 18.8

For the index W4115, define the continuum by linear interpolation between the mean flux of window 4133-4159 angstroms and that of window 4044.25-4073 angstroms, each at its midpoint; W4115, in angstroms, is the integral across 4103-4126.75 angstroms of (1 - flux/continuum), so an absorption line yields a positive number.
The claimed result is 4.0 angstroms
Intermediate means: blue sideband 18.5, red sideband 18.6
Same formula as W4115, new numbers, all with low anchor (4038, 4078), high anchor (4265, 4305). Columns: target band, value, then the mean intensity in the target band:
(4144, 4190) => -2.7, 19.3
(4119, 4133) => 0.1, 18.3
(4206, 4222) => -1.8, 20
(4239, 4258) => -2.2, 19.8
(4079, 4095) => 0.7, 17.8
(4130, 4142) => 0.1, 18.1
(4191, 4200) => -0.5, 19.1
